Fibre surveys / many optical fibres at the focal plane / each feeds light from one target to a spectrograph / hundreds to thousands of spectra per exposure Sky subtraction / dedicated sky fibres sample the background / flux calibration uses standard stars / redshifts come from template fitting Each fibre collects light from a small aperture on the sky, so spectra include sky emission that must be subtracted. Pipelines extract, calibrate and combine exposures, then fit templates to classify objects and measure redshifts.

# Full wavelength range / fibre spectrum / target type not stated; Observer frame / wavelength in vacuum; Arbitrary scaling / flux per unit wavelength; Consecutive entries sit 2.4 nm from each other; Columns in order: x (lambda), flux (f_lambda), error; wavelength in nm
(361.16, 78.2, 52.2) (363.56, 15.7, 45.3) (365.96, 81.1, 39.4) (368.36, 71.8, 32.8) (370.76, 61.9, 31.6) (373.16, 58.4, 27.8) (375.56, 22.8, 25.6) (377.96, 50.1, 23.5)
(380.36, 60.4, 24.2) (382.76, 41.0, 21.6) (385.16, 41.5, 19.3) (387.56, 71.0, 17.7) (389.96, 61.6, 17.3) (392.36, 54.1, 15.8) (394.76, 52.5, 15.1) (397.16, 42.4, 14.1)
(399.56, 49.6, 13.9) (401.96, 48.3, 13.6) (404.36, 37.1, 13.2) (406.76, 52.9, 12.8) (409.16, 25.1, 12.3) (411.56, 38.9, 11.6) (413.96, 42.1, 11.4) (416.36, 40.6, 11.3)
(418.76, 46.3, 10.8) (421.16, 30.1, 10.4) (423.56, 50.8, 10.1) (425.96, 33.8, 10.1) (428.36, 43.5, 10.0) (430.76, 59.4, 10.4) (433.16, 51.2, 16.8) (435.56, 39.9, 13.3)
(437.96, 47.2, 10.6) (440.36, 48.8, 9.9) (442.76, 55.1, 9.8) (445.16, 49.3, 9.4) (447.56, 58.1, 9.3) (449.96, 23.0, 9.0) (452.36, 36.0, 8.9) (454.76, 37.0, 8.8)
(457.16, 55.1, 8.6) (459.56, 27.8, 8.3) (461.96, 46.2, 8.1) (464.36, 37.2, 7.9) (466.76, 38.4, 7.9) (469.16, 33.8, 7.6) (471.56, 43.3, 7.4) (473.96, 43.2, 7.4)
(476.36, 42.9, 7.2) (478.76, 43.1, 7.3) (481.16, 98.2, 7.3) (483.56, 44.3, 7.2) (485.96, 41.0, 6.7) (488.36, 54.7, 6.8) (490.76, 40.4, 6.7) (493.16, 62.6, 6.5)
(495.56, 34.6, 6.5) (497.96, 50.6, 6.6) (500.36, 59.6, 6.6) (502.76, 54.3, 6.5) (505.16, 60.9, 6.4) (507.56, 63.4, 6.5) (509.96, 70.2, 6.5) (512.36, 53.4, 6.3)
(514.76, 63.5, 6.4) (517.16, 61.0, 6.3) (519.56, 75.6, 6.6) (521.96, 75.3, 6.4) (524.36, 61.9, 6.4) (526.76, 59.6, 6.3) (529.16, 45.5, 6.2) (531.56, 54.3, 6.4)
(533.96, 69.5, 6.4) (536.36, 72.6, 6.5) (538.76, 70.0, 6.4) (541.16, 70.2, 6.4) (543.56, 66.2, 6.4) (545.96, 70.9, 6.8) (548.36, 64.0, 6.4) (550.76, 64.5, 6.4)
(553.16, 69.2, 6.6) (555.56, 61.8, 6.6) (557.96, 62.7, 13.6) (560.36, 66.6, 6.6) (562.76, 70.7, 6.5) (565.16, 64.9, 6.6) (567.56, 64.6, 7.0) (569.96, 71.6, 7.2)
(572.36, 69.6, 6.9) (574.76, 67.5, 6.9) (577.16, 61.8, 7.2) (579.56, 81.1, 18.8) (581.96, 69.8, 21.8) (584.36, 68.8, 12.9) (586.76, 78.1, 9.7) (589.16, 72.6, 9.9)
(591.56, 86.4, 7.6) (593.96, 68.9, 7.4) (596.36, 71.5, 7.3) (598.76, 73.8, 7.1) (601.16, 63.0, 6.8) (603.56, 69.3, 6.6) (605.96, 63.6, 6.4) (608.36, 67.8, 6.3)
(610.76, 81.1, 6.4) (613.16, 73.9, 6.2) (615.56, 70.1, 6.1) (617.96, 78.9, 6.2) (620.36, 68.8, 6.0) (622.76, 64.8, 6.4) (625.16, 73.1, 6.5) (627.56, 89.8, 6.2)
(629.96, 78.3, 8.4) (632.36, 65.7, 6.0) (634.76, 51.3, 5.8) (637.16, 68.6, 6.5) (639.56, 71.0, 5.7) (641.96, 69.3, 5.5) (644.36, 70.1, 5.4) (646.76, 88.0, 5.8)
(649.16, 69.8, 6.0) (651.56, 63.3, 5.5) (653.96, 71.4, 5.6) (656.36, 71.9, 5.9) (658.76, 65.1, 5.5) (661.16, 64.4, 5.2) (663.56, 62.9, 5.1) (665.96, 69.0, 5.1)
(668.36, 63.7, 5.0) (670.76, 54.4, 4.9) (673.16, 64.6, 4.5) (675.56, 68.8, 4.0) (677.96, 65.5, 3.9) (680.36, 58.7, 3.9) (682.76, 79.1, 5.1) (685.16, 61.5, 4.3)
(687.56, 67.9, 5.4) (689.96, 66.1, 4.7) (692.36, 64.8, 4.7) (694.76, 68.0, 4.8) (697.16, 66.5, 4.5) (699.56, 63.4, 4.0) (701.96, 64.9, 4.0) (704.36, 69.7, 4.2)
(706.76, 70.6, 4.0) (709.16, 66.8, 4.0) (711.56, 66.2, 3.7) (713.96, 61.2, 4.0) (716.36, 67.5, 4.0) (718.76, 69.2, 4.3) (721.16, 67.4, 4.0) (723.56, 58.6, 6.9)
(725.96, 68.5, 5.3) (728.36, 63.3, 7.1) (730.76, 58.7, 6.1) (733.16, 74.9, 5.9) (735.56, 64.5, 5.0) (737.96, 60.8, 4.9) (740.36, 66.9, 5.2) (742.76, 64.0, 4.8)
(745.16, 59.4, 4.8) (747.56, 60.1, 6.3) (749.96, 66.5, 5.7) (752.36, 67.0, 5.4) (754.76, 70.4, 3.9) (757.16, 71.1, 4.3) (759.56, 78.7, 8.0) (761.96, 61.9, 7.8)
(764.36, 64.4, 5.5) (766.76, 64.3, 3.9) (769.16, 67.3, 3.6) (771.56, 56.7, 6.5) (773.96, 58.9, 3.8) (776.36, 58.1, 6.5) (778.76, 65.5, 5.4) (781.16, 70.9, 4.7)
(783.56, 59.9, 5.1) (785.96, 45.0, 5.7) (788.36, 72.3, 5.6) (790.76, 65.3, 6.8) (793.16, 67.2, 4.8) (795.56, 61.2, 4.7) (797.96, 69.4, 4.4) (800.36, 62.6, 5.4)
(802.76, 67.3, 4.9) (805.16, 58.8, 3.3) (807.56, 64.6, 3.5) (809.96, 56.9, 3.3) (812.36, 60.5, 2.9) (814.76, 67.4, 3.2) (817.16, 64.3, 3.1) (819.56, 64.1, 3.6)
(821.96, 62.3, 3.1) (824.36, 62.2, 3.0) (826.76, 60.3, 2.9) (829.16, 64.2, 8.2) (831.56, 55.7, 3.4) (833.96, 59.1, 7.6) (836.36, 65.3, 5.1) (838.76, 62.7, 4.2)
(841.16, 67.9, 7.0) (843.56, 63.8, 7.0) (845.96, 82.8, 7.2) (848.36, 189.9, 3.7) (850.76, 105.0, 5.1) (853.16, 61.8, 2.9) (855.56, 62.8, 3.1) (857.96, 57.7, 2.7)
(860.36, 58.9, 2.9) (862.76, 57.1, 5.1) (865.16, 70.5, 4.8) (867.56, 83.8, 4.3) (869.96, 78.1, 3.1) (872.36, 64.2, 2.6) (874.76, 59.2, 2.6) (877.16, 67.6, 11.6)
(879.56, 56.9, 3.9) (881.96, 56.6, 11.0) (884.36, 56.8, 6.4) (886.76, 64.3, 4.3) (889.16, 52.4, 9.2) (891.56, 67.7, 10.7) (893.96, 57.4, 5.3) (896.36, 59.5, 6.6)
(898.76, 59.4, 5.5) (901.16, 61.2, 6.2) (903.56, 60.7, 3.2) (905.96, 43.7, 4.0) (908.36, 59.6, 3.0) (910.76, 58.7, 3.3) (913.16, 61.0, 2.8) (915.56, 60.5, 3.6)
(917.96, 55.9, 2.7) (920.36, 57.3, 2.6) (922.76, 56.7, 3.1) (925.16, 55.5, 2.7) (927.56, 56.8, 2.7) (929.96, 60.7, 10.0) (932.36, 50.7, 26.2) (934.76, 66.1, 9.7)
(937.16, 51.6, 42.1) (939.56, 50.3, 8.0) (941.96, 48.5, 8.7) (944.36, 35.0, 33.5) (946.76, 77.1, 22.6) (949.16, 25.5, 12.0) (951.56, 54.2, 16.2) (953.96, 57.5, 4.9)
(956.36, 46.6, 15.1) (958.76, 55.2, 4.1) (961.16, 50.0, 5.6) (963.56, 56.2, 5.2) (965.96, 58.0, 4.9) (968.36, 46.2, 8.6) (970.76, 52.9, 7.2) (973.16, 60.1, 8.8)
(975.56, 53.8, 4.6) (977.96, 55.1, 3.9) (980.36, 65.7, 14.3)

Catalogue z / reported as 0.29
